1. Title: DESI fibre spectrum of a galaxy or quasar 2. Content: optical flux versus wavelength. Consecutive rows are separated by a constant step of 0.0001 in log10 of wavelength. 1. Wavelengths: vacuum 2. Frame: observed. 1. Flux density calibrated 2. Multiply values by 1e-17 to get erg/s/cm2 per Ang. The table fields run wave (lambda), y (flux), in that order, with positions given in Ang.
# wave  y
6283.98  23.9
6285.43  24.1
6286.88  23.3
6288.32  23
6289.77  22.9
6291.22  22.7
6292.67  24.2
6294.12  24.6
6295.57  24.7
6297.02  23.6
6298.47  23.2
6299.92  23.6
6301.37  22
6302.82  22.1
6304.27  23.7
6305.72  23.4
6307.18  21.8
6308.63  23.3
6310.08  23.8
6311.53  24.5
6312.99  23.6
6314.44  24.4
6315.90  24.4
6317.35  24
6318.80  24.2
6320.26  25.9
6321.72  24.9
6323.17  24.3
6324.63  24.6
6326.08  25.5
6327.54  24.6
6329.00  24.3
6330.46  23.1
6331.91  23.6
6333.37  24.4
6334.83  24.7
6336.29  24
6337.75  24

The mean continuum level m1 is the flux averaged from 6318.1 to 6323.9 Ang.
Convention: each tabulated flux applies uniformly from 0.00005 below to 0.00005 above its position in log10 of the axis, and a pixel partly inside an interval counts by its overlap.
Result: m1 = 24.8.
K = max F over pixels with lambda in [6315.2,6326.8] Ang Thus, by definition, 25.9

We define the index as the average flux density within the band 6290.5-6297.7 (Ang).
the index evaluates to 24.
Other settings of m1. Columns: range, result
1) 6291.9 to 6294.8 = 24.4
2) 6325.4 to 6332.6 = 24.2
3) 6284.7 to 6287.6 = 23.7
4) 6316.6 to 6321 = 24.7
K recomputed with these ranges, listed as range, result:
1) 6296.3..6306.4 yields 23.7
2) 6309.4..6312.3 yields 24.5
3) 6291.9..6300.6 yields 24.7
